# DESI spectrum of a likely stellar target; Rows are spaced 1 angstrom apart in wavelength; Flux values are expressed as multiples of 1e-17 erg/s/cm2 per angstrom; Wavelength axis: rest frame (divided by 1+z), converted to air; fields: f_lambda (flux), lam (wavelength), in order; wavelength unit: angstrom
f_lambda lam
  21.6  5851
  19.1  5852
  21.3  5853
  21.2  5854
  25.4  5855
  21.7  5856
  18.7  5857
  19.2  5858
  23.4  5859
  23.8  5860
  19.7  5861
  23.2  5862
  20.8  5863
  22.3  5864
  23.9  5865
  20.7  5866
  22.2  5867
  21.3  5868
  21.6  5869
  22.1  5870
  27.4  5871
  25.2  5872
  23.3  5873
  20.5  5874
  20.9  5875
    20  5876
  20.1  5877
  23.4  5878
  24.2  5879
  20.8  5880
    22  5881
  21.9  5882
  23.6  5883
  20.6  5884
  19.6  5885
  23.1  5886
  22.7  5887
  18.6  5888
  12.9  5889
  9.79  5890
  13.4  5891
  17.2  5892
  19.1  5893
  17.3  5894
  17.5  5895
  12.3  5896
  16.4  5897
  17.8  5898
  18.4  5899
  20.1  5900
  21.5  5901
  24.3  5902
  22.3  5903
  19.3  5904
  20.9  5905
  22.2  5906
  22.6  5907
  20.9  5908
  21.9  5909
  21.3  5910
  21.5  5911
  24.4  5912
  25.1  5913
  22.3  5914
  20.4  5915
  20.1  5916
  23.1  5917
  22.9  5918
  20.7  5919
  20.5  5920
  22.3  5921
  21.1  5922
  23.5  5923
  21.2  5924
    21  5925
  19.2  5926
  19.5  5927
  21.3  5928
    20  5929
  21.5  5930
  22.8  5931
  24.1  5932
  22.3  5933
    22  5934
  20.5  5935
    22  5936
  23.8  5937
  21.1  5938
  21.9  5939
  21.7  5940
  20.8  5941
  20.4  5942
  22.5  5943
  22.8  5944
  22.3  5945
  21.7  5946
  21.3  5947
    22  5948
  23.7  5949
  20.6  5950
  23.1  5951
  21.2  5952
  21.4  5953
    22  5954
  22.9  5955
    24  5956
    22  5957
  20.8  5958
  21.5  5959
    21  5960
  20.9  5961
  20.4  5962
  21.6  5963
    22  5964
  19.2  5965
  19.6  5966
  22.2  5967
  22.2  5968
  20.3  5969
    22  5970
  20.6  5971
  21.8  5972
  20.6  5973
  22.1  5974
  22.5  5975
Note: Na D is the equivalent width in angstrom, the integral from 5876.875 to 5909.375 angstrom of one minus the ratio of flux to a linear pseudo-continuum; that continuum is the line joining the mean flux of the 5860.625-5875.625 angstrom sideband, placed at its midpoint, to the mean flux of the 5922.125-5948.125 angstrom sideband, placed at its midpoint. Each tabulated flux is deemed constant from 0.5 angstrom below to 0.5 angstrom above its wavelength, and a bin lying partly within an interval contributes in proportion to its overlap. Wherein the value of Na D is 3.6 angstrom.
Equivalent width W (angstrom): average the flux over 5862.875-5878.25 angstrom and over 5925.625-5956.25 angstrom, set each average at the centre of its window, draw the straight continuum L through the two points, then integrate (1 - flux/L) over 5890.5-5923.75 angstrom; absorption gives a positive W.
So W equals 2.4 angstrom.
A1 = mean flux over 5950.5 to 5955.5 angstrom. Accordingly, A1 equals 22.1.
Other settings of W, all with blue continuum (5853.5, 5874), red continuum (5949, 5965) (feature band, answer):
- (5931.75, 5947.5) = -0.1 angstrom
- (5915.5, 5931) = 0.5 angstrom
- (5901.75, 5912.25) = 0.1 angstrom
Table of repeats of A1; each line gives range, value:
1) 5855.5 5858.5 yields 19.9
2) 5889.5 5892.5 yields 13.5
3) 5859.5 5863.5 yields 21.9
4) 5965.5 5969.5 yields 21.1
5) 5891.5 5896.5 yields 16.7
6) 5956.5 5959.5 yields 21.4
